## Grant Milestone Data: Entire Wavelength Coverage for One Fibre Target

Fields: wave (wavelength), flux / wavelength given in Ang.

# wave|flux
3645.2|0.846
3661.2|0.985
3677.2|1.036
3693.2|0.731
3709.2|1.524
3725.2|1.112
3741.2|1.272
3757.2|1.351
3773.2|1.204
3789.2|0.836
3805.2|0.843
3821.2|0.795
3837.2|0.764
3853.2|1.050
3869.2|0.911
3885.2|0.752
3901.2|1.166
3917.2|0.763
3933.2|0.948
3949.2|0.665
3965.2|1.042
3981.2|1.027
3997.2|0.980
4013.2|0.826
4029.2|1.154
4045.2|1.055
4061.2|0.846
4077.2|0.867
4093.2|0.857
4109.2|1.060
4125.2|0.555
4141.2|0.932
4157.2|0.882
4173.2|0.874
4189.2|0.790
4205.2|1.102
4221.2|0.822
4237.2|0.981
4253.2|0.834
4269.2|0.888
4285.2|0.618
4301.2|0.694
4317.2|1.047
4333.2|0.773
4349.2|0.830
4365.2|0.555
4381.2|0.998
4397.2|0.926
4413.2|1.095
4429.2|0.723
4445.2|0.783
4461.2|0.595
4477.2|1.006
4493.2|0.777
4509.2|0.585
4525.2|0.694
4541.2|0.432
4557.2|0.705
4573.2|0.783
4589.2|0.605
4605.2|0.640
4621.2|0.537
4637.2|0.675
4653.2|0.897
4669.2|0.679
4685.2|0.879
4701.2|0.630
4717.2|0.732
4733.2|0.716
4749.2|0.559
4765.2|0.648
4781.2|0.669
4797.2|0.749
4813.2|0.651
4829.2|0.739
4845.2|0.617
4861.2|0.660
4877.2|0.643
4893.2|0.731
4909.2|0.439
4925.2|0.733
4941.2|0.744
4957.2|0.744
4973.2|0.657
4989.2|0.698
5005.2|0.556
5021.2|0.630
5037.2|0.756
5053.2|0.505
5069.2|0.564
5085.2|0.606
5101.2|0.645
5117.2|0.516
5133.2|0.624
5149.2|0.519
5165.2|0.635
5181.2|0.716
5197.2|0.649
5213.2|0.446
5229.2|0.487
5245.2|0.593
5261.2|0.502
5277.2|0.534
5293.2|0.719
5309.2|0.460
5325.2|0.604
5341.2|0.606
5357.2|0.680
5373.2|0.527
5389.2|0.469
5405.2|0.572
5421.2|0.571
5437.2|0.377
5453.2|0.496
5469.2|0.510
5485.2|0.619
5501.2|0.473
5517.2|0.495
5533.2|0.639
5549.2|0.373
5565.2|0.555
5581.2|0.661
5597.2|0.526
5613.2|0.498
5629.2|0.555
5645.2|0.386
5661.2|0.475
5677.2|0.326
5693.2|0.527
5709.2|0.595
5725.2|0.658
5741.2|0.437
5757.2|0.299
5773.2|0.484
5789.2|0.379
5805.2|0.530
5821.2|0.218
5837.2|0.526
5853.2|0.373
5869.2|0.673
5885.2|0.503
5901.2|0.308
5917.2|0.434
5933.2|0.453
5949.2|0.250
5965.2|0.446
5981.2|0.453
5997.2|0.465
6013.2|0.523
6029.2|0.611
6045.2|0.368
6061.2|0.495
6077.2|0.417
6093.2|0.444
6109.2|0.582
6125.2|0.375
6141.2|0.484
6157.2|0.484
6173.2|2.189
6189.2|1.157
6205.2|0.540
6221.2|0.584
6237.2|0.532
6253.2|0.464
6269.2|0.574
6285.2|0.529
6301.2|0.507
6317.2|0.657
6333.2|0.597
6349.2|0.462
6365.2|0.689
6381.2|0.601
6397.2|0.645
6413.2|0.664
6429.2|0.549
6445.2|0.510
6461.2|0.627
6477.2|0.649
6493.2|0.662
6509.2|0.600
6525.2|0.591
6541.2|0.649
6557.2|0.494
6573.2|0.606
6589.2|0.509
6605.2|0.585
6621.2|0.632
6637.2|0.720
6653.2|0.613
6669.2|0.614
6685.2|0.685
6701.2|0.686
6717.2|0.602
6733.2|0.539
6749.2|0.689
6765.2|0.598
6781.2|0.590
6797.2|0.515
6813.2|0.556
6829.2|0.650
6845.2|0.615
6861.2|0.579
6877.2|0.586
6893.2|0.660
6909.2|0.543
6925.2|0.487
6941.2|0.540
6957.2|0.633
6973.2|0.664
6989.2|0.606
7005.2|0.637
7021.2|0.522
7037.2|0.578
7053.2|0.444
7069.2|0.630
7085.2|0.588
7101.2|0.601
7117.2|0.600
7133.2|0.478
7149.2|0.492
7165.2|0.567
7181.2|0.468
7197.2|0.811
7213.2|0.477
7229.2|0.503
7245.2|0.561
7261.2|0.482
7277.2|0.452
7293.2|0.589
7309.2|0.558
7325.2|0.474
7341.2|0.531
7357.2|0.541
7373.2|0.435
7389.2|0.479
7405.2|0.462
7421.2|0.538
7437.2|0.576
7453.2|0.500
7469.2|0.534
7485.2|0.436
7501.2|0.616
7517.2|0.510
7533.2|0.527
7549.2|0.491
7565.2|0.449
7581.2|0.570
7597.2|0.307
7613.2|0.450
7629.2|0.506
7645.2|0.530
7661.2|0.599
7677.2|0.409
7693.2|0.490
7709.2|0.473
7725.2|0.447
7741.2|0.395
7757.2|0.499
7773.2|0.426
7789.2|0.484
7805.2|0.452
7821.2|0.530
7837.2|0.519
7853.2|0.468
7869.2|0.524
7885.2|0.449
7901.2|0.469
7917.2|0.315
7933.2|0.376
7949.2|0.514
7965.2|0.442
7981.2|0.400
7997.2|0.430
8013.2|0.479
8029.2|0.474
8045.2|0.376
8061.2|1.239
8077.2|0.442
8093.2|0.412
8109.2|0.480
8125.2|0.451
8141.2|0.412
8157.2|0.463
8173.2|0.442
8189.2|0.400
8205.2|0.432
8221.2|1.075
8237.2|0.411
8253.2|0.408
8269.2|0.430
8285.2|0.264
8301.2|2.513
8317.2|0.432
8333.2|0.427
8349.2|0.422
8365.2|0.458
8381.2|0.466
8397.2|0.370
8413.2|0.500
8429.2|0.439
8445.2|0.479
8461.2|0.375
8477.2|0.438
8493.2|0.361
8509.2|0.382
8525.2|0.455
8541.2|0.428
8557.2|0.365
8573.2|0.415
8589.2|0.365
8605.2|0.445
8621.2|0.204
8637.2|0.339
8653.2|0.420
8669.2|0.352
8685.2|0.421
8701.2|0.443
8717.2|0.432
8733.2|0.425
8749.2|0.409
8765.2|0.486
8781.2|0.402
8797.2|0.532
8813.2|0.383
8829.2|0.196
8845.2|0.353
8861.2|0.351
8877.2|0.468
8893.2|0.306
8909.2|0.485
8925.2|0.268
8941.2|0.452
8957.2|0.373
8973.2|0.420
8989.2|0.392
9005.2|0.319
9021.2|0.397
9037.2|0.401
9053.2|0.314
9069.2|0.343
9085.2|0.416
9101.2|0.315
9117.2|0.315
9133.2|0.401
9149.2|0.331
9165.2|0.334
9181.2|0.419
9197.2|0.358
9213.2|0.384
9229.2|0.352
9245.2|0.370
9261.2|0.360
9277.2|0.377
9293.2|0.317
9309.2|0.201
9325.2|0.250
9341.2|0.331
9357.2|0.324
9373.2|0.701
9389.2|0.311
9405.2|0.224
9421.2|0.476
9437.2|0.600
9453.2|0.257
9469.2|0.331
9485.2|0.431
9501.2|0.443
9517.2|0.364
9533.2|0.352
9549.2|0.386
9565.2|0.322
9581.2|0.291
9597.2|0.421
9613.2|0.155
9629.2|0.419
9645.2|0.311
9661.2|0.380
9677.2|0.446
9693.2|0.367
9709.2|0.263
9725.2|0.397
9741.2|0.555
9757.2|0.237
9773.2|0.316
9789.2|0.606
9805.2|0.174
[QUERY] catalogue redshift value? 0.657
